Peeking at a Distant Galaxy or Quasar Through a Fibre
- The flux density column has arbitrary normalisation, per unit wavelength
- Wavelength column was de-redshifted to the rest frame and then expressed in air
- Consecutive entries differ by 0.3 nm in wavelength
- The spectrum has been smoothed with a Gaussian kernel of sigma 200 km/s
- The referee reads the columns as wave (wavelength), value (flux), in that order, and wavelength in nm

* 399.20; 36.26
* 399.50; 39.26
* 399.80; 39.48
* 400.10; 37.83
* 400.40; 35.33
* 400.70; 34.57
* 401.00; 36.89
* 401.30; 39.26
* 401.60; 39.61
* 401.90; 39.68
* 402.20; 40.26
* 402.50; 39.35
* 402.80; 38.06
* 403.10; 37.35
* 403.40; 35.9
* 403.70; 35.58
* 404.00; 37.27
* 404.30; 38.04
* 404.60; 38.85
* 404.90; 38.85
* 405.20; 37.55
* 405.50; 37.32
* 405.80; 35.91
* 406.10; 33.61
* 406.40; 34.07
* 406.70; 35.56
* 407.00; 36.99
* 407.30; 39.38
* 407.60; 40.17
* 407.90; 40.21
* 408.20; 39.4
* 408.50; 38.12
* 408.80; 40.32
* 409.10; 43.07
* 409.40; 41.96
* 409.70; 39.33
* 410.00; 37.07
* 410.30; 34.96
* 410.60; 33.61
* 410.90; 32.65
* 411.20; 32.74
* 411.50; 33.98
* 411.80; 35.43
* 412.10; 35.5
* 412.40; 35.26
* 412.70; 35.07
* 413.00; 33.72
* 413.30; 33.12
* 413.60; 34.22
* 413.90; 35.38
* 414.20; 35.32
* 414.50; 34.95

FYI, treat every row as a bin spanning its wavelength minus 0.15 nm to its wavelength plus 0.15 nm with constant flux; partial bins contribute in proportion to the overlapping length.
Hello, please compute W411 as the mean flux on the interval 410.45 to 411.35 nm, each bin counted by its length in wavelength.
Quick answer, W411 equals 33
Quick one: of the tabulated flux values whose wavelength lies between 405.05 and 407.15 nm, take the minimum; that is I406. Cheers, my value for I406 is 33.61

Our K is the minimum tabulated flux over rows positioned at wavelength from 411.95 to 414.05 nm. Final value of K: 33.12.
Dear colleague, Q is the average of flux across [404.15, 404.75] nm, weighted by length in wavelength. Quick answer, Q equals 38.4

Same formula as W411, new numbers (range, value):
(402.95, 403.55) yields 36.6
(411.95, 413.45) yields 34.5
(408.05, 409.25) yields 40.2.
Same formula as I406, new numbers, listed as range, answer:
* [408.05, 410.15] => 37.07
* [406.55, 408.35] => 35.56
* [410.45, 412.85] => 32.65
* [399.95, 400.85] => 34.57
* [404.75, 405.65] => 37.32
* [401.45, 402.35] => 39.61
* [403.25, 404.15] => 35.58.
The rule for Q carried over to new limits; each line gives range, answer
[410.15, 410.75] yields 34.3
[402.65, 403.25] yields 37.7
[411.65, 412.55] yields 35.4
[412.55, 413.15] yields 34.4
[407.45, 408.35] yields 39.9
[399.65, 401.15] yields 36.8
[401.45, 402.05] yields 39.6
